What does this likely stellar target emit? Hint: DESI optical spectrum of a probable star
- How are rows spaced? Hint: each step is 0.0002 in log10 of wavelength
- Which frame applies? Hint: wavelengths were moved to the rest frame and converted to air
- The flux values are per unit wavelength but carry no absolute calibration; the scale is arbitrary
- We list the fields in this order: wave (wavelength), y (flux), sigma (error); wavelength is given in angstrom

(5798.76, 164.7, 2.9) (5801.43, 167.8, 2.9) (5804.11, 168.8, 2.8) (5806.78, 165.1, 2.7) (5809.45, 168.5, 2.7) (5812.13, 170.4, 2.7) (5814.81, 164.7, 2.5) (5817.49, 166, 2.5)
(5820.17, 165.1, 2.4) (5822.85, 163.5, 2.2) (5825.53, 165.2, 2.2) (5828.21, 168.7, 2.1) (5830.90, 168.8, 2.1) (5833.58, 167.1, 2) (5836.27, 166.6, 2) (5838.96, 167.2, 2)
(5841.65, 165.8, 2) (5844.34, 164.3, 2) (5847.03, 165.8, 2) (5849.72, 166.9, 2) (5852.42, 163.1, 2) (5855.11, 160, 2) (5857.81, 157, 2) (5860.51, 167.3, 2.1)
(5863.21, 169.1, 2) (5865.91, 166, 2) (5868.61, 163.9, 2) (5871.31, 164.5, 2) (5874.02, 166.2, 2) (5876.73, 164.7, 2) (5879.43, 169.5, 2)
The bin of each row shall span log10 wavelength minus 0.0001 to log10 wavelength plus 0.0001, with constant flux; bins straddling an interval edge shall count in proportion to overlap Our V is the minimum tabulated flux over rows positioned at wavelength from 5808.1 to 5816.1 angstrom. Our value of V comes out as 164.7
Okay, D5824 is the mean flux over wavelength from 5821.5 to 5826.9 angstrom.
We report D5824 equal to 165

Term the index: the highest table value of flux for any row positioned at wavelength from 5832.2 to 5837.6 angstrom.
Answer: 167.1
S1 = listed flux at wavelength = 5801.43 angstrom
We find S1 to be 167.8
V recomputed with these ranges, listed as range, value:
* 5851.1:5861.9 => 157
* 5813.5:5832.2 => 163.5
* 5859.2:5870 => 163.9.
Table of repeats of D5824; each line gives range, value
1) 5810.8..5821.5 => 166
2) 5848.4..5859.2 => 162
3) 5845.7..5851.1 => 166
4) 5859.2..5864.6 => 168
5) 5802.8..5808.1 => 167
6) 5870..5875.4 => 165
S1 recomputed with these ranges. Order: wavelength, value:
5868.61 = 163.9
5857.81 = 157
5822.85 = 163.5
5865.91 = 166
